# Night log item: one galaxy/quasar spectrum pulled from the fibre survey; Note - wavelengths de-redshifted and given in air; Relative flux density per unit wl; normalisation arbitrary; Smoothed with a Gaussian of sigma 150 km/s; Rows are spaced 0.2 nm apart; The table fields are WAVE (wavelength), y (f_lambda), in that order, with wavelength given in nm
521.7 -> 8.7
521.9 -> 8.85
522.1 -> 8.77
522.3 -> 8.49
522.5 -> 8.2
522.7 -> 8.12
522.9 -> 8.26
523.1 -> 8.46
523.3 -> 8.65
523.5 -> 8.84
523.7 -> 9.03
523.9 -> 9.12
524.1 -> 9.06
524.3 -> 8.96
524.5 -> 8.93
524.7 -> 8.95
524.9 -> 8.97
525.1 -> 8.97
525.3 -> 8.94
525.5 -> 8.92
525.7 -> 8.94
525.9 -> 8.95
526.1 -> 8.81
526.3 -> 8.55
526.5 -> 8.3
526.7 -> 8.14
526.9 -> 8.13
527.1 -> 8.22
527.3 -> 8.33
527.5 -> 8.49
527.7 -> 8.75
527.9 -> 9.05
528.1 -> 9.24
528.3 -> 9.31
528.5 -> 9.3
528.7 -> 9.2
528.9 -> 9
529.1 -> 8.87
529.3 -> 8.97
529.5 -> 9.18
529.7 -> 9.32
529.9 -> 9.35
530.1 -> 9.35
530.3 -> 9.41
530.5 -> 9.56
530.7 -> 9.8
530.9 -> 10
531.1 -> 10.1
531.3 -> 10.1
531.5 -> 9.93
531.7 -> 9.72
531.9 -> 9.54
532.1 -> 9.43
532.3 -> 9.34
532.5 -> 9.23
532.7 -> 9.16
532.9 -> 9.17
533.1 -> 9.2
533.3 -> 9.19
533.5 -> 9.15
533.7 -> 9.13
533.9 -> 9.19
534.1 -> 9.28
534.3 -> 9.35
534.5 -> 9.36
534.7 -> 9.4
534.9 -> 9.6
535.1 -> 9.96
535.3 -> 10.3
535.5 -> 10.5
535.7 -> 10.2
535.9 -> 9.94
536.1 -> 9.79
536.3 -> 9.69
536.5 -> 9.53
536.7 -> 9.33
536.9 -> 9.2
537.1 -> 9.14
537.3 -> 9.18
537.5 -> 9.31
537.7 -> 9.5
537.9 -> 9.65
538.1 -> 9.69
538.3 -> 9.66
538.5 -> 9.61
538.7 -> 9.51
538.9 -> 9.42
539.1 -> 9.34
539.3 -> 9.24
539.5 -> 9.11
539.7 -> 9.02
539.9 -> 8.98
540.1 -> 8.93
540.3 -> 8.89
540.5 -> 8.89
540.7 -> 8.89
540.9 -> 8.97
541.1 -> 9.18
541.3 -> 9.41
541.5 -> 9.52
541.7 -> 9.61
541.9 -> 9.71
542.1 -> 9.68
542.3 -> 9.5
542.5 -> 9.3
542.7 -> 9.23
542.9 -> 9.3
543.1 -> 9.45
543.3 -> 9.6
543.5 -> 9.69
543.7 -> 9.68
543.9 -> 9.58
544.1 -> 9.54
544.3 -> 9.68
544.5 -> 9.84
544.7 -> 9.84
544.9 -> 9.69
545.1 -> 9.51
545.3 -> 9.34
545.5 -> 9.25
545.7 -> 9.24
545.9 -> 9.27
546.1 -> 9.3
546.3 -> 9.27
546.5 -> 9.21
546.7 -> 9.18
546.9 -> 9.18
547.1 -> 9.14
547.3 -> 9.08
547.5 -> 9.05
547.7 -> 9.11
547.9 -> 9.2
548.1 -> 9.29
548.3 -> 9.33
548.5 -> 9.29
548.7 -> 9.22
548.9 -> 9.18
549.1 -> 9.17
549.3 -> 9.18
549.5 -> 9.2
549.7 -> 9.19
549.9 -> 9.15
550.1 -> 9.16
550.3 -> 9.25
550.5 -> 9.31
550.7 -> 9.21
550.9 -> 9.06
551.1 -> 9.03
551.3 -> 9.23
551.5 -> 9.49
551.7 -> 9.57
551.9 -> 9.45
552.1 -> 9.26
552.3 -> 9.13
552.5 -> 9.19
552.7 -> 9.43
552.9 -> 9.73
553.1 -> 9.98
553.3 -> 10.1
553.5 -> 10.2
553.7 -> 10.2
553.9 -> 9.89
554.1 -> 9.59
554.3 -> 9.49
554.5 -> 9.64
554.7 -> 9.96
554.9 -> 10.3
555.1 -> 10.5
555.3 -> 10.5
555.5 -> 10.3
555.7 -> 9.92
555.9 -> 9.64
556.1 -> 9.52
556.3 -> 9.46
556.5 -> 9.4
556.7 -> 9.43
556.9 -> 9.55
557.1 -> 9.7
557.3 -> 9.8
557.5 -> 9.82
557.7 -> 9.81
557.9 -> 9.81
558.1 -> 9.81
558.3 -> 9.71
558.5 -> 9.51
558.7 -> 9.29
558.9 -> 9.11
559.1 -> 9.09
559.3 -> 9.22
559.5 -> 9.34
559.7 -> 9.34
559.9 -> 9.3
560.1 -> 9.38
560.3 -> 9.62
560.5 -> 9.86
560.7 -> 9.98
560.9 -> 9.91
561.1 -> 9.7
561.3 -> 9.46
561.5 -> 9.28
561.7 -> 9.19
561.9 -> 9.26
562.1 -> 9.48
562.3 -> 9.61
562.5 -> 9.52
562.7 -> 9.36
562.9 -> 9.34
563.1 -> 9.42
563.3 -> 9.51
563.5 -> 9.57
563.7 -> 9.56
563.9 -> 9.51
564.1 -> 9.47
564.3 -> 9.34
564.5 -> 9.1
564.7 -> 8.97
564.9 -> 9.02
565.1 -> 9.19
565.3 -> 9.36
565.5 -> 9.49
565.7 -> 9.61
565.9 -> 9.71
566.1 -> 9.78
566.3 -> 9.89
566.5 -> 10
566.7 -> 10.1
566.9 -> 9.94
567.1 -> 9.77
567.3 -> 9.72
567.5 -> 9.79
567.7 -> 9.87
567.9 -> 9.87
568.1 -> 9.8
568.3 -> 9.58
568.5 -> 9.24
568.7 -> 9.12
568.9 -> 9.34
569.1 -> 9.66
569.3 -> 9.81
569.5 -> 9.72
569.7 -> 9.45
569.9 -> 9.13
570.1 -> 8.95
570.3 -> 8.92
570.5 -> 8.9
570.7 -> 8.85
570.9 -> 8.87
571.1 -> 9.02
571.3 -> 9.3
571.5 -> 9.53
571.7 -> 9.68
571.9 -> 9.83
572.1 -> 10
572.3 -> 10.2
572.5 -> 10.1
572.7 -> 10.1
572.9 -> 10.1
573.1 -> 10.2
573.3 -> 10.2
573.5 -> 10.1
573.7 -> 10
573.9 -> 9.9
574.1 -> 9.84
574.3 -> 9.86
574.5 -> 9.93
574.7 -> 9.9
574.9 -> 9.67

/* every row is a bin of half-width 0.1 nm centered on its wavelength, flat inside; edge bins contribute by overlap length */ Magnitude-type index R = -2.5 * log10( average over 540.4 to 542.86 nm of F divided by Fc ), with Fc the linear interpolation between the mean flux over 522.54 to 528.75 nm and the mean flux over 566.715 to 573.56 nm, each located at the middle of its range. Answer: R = -0.030 mag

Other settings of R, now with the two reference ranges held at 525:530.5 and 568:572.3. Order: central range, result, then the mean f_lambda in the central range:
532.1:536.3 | -0.06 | 9.52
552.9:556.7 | -0.08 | 9.9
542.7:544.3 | -0.05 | 9.54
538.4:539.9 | -0.03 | 9.3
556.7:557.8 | -0.05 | 9.71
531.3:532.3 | -0.08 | 9.67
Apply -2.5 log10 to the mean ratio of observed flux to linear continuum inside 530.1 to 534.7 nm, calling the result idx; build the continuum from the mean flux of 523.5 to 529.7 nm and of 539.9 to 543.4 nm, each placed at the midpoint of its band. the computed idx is -0.05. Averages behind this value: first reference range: 8.86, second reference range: 9.29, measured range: 9.47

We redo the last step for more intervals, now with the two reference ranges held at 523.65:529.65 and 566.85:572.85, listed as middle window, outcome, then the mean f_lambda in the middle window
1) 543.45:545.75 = -0.051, 9.58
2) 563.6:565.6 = 0.018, 9.3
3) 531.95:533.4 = -0.036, 9.26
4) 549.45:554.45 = -0.024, 9.46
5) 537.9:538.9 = -0.065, 9.6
